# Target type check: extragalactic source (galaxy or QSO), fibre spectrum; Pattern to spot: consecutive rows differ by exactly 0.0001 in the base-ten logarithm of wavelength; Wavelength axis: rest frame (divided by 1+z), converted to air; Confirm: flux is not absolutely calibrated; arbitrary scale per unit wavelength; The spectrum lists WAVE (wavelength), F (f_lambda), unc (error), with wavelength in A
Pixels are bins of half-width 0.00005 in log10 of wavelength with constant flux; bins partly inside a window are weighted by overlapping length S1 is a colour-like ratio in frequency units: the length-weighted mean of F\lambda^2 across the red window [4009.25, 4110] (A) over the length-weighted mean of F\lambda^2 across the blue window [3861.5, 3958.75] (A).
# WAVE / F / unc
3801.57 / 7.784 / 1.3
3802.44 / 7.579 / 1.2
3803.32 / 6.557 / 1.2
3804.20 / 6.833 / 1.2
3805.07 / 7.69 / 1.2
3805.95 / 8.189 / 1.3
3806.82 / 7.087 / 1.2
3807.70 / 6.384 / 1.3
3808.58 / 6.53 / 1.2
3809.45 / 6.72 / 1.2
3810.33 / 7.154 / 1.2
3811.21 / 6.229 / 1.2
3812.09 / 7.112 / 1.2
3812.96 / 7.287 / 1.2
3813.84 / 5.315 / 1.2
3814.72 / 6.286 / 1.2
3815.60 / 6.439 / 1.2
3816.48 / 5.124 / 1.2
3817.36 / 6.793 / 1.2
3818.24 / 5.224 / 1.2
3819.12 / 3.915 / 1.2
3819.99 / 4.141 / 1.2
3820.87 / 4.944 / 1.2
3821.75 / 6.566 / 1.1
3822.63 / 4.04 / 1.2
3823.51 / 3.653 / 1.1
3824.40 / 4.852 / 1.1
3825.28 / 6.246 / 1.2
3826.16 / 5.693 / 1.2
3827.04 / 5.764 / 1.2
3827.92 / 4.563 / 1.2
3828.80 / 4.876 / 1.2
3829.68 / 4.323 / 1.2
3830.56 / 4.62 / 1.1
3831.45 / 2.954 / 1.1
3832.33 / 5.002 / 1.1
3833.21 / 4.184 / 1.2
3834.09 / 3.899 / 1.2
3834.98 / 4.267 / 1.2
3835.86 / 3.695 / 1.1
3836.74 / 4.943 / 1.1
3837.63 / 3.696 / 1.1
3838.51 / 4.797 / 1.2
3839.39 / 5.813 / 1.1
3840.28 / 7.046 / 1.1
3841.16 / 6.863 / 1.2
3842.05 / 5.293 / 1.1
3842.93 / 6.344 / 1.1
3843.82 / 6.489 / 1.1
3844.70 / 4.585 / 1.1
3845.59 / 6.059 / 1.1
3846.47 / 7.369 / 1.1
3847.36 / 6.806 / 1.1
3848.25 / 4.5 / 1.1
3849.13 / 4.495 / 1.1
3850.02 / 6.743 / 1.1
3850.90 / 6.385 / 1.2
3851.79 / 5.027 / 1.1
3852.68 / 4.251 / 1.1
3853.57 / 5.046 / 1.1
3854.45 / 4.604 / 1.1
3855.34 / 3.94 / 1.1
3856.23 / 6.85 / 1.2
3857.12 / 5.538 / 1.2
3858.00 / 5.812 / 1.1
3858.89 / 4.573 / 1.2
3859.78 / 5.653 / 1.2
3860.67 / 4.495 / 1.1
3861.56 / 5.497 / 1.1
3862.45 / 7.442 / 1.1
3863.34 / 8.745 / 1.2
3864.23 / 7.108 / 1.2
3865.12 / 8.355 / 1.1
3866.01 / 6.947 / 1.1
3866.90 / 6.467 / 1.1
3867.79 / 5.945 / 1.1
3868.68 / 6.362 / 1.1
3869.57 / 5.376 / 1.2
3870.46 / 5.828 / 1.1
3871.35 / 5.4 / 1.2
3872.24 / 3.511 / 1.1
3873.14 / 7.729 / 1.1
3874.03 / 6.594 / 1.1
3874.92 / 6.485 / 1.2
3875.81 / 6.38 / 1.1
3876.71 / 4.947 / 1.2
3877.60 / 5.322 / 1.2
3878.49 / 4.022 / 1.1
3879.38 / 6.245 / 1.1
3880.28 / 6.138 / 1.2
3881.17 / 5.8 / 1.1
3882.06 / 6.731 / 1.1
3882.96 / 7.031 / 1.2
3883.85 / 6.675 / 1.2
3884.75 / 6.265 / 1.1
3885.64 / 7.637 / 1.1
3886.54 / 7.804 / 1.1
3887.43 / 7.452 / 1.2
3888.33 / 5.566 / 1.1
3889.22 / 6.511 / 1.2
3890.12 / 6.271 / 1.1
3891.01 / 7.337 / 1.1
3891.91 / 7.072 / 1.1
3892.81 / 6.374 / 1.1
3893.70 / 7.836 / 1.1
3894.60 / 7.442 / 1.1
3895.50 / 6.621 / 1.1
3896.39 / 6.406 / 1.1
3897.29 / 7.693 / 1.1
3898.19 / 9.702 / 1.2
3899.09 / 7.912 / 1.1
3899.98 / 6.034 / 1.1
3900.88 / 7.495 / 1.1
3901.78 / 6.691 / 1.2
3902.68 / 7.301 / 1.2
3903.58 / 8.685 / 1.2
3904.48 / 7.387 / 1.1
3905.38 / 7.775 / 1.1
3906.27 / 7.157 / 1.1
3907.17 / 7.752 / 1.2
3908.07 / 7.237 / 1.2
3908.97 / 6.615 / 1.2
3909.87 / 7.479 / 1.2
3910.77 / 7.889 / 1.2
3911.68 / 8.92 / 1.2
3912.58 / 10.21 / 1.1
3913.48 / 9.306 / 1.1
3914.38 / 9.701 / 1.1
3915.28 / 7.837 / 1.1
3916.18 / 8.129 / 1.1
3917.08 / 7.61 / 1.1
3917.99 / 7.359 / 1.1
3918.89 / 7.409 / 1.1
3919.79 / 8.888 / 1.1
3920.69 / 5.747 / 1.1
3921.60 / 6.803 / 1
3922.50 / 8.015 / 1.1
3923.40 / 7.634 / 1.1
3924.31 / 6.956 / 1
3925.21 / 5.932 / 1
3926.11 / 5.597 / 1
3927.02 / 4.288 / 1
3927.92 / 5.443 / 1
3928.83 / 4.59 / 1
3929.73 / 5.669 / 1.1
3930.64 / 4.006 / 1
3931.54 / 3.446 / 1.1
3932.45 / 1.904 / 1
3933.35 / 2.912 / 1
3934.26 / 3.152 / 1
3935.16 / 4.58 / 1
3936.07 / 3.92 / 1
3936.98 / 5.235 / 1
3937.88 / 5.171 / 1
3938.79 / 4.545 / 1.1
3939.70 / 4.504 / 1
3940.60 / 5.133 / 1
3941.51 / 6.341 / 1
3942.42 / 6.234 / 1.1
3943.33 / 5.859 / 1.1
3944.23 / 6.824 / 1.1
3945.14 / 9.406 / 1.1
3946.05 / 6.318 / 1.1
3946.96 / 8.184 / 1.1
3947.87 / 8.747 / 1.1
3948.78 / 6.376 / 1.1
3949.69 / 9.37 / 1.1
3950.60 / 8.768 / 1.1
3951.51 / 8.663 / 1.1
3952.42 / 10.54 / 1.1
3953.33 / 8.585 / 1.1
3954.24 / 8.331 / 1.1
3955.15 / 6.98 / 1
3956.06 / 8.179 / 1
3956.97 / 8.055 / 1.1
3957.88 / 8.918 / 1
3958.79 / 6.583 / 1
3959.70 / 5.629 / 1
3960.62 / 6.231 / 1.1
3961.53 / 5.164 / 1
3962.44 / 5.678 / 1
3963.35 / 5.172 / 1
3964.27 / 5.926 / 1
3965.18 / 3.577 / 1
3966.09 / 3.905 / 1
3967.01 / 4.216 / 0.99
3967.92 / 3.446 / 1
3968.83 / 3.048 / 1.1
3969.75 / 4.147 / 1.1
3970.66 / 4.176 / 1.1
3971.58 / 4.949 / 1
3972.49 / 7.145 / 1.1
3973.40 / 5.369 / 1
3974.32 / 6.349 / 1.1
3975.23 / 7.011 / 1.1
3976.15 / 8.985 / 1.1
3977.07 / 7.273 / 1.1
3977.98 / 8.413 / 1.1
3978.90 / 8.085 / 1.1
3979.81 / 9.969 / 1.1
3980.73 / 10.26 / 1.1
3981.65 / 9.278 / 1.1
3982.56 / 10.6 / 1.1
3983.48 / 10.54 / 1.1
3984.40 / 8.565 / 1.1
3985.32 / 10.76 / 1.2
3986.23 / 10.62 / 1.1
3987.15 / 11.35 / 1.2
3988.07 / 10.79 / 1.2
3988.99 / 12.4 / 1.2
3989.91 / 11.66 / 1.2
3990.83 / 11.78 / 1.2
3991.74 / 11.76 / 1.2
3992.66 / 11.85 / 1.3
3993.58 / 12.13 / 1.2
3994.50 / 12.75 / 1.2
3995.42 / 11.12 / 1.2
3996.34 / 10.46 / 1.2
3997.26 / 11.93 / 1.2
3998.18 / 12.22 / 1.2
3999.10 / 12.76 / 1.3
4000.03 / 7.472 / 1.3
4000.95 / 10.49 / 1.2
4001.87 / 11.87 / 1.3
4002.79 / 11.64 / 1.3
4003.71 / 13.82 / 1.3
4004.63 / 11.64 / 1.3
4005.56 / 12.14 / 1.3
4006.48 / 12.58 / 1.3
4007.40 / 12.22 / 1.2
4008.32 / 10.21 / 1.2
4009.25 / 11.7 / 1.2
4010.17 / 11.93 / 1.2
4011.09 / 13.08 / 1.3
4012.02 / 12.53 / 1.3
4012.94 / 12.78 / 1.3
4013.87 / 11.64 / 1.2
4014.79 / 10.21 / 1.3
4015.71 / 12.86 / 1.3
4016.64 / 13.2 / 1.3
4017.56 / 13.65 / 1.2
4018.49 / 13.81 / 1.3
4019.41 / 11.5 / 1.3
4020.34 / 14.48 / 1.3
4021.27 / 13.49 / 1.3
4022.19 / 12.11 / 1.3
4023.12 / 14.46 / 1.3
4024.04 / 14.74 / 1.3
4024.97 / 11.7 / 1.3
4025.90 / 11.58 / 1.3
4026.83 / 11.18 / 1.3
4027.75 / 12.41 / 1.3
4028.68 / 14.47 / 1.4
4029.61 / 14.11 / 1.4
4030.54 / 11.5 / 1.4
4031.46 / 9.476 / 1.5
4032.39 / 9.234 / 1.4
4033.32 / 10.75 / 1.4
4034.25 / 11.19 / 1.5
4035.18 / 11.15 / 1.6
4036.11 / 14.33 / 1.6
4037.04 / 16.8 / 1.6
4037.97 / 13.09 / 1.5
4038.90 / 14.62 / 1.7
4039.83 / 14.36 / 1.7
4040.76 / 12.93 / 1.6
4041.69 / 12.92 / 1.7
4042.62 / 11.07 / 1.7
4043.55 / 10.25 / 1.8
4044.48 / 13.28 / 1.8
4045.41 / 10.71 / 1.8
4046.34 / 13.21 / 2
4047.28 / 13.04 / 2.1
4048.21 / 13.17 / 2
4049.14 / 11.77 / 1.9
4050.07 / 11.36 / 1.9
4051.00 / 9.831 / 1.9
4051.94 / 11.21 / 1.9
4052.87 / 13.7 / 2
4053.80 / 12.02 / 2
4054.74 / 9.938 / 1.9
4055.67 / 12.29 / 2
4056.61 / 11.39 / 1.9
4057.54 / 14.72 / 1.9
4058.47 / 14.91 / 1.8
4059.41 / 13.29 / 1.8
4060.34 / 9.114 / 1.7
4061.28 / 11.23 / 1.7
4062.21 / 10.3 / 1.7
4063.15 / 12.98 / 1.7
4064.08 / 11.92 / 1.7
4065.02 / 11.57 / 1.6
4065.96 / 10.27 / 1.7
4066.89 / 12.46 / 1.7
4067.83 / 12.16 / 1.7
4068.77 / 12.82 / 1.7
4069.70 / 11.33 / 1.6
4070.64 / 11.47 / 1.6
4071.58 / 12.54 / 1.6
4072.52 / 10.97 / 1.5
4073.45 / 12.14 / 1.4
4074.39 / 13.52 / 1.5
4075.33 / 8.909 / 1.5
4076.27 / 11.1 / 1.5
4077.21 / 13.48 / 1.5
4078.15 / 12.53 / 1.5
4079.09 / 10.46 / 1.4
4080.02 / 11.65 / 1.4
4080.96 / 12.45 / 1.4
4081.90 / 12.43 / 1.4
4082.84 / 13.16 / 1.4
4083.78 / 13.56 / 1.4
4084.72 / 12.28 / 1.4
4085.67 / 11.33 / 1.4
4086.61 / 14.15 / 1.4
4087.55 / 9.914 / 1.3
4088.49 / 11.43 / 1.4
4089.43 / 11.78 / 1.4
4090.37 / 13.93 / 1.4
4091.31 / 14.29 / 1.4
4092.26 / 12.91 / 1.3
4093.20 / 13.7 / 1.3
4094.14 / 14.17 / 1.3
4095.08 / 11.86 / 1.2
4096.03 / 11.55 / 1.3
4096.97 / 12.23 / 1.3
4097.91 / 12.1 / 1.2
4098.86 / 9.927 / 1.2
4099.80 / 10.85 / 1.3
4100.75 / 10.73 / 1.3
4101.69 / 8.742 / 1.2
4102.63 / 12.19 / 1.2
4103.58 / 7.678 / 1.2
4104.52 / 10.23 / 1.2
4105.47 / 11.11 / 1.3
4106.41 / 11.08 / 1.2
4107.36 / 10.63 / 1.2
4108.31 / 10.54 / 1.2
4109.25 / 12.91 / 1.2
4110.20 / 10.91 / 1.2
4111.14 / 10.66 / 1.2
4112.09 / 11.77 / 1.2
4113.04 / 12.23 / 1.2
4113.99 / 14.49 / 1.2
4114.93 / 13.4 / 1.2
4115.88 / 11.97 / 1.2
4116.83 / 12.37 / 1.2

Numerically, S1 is 1.92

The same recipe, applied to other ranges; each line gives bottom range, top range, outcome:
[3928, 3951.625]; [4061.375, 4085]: 2.23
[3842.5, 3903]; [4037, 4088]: 2.12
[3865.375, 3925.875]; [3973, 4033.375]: 1.70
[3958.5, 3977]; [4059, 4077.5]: 2.28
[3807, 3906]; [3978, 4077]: 2.16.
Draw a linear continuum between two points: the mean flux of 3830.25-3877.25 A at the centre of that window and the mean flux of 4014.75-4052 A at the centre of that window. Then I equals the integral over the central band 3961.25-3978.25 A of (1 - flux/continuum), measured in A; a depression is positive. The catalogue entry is 7.84 A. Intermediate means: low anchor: 5.62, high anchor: 12.5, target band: 5.44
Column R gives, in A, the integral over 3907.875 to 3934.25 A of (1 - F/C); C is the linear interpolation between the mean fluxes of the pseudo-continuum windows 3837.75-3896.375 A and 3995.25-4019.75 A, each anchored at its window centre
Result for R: 5.3 A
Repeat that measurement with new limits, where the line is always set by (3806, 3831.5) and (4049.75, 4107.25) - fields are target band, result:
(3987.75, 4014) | -4.77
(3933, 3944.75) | 4.85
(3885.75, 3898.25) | 0.49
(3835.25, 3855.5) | 2.65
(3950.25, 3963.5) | 2.13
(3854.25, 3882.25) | 3.43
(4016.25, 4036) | -3.48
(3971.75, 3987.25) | 1.22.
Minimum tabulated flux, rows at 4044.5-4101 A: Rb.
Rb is 8.909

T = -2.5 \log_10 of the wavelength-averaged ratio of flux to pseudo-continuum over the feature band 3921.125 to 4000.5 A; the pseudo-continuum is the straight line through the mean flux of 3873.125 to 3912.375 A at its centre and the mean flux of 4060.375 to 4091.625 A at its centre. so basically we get 0.20 mag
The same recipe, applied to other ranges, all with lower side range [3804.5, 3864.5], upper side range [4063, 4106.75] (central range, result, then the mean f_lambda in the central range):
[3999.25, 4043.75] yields -0.20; 12.3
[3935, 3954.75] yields 0.21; 6.93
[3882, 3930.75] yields 0.03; 7.19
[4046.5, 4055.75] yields -0.08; 11.9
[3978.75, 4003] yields -0.16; 11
